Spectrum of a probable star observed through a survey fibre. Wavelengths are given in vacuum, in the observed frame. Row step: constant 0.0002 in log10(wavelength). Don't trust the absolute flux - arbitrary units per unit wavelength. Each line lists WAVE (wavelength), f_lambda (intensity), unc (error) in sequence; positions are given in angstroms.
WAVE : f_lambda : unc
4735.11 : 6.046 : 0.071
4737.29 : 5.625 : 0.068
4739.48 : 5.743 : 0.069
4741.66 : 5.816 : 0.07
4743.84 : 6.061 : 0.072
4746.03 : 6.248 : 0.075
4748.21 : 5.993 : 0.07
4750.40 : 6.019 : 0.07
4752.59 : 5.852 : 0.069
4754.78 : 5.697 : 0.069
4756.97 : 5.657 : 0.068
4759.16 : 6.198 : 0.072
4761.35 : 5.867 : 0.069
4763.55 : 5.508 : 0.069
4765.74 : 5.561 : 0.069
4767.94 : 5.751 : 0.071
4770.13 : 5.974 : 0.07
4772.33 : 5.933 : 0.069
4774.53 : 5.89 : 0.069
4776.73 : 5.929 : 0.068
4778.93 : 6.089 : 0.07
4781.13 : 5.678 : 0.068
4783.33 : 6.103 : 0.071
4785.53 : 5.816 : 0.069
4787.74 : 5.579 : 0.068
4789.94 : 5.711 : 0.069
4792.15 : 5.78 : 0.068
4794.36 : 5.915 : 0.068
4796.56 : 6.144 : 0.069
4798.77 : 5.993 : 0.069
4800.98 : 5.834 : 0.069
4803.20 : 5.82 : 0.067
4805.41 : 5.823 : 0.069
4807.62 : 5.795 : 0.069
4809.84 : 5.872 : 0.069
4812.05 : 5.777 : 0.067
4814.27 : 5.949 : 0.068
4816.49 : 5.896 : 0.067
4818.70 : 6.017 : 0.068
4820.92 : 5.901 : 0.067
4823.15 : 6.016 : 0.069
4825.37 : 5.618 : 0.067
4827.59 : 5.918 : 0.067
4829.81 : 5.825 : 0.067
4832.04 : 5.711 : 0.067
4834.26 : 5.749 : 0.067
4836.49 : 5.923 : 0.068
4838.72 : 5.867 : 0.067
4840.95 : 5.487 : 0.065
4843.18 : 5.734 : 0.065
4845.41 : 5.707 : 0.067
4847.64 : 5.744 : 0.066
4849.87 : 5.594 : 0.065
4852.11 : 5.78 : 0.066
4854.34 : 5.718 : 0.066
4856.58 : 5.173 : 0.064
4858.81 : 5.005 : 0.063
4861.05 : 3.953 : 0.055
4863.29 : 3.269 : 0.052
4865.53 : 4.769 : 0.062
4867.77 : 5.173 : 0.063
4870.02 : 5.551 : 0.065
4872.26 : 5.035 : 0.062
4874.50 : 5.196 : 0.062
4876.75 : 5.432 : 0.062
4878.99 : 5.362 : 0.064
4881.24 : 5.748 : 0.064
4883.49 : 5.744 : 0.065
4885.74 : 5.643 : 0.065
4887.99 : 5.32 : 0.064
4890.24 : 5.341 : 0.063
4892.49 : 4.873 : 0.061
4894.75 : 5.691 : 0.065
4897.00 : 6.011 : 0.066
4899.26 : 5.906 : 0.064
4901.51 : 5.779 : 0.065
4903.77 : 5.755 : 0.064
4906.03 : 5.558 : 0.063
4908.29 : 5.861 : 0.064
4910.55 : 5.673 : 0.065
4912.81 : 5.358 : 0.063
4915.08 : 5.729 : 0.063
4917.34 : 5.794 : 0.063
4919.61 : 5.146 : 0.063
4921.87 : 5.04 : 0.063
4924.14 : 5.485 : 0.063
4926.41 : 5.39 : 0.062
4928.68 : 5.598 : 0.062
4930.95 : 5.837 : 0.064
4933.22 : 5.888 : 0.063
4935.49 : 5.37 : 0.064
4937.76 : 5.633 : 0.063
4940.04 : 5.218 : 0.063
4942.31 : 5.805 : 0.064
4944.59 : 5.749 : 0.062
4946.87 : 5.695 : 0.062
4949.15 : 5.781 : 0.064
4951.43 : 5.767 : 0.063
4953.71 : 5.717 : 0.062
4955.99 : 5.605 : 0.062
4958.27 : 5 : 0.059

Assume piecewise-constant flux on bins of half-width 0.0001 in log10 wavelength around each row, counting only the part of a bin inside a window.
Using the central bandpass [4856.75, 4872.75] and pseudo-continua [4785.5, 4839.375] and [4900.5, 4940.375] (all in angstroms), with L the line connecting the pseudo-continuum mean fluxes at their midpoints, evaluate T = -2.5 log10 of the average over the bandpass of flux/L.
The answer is 0.21 mag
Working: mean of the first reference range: 5.85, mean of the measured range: 4.7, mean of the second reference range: 5.57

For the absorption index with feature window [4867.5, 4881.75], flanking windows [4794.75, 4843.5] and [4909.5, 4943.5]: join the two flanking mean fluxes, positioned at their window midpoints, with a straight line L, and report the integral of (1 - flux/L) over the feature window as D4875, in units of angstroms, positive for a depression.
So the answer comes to 0.8 angstroms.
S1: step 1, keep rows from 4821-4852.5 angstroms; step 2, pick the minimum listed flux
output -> 5.487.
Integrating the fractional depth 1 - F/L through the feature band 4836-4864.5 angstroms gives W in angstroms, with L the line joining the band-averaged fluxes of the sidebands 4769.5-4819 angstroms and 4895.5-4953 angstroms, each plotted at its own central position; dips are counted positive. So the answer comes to 2.4 angstroms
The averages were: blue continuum 5.88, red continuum 5.63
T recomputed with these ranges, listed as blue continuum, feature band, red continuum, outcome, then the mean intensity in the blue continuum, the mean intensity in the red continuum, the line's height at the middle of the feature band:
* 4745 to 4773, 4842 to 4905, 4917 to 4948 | 0.06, 5.86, 5.54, 5.65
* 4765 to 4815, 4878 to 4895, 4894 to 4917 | 0.06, 5.86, 5.74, 5.76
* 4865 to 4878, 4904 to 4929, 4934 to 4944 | -0.02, 5.21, 5.53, 5.43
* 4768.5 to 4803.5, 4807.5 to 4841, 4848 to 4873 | -0.08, 5.89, 5.02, 5.44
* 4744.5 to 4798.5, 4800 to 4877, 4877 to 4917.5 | 0.04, 5.87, 5.61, 5.73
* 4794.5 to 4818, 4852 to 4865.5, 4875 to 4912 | 0.20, 5.9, 5.6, 5.72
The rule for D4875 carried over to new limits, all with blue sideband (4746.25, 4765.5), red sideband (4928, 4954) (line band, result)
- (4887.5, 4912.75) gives 0.4 angstroms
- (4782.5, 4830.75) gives -0.5 angstroms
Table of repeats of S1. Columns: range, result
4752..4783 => 5.508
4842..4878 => 3.269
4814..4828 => 5.618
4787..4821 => 5.579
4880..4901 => 4.873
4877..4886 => 5.362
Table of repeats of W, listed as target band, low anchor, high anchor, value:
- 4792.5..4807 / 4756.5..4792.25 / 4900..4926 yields -0.3 angstroms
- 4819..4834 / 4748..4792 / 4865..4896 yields -0.7 angstroms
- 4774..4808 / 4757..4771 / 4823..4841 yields -0.4 angstroms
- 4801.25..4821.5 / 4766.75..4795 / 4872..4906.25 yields -0.4 angstroms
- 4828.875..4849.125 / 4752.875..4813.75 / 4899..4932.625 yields 0.0 angstroms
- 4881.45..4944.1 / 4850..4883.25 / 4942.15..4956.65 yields -1.4 angstroms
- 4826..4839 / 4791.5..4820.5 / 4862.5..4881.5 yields -0.6 angstroms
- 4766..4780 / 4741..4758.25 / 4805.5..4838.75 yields 0.0 angstroms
